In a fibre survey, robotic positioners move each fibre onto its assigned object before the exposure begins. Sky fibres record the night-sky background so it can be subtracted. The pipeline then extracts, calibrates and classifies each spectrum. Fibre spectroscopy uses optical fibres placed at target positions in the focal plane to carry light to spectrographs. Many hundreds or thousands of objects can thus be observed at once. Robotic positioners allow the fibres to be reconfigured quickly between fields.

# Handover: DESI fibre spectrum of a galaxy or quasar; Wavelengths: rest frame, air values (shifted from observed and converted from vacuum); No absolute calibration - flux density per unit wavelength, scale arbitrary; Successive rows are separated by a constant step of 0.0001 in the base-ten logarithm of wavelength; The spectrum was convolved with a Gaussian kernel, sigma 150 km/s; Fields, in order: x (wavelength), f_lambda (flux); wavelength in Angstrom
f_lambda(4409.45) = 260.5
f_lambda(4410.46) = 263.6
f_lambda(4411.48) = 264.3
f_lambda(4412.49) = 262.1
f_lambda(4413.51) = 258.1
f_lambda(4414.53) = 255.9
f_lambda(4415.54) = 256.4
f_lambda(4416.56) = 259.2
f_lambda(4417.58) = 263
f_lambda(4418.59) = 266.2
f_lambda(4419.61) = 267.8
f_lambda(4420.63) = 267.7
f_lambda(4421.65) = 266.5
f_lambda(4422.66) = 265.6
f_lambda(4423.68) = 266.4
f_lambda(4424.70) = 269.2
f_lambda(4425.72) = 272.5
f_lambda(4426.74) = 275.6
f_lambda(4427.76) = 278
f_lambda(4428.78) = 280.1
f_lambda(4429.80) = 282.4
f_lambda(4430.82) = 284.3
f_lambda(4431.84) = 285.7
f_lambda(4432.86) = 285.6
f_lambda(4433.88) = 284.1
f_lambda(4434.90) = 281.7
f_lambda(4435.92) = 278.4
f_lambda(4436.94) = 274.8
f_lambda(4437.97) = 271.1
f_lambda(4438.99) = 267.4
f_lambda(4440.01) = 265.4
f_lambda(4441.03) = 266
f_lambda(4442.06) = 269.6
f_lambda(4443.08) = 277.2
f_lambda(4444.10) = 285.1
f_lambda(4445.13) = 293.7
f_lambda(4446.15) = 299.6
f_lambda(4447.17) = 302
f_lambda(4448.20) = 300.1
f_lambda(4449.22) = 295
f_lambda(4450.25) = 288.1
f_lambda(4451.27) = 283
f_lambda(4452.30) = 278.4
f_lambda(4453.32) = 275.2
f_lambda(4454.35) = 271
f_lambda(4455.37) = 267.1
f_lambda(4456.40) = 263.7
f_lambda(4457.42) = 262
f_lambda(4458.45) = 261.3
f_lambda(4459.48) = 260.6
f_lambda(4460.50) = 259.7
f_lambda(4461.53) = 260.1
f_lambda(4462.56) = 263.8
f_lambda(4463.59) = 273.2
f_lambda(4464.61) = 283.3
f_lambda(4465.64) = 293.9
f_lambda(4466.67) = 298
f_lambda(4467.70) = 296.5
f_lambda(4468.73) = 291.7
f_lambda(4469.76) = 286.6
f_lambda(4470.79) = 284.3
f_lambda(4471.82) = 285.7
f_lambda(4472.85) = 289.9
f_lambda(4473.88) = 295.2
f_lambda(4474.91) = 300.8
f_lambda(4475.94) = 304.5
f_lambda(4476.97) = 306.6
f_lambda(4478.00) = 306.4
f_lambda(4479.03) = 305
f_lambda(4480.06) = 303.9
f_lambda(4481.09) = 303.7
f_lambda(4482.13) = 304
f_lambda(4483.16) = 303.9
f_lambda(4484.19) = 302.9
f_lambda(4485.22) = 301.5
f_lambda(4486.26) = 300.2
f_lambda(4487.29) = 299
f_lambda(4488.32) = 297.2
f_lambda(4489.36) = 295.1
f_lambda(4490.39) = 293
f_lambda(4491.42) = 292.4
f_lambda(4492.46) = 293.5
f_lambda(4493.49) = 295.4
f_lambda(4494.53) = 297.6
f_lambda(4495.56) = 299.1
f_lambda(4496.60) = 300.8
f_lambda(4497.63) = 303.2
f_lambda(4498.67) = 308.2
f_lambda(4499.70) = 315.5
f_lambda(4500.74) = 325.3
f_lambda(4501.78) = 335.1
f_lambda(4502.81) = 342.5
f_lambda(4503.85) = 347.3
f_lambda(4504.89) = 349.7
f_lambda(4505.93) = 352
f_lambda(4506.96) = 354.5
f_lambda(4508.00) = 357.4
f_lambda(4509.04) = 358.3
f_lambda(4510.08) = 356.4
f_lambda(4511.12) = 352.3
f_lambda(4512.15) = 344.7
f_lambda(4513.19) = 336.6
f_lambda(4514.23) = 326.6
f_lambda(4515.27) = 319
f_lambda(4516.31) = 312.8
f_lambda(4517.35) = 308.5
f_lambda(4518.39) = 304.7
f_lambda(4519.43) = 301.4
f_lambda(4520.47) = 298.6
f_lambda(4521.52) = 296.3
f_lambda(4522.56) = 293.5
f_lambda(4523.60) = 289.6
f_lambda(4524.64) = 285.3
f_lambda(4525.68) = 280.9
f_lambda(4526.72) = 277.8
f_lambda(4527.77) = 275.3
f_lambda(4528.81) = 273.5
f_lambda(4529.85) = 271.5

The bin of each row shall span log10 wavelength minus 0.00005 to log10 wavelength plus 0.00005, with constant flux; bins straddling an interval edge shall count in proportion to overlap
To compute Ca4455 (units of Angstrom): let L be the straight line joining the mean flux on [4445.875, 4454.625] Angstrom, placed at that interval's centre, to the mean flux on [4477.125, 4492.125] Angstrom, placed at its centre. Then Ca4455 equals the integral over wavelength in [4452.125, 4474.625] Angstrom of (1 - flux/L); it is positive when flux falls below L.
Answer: 1.18 Angstrom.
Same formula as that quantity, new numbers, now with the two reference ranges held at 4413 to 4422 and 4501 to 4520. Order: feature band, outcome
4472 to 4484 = 0.34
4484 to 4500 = 1.11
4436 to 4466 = 1.30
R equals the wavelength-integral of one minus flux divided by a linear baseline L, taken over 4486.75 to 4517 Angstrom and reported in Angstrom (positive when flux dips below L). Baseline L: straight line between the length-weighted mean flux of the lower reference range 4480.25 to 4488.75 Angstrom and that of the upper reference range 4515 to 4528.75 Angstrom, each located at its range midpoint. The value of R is -2.5 Angstrom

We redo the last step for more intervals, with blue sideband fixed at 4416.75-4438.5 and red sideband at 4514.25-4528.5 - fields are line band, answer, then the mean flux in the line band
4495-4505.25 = -1.1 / 322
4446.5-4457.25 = -0.1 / 282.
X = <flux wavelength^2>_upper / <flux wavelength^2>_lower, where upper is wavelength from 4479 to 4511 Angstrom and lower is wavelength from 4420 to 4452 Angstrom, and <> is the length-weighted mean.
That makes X 1.2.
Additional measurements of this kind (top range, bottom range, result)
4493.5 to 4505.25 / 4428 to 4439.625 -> 1.18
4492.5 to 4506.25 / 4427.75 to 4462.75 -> 1.18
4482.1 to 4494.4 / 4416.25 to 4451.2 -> 1.10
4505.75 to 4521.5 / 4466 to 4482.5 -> 1.13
